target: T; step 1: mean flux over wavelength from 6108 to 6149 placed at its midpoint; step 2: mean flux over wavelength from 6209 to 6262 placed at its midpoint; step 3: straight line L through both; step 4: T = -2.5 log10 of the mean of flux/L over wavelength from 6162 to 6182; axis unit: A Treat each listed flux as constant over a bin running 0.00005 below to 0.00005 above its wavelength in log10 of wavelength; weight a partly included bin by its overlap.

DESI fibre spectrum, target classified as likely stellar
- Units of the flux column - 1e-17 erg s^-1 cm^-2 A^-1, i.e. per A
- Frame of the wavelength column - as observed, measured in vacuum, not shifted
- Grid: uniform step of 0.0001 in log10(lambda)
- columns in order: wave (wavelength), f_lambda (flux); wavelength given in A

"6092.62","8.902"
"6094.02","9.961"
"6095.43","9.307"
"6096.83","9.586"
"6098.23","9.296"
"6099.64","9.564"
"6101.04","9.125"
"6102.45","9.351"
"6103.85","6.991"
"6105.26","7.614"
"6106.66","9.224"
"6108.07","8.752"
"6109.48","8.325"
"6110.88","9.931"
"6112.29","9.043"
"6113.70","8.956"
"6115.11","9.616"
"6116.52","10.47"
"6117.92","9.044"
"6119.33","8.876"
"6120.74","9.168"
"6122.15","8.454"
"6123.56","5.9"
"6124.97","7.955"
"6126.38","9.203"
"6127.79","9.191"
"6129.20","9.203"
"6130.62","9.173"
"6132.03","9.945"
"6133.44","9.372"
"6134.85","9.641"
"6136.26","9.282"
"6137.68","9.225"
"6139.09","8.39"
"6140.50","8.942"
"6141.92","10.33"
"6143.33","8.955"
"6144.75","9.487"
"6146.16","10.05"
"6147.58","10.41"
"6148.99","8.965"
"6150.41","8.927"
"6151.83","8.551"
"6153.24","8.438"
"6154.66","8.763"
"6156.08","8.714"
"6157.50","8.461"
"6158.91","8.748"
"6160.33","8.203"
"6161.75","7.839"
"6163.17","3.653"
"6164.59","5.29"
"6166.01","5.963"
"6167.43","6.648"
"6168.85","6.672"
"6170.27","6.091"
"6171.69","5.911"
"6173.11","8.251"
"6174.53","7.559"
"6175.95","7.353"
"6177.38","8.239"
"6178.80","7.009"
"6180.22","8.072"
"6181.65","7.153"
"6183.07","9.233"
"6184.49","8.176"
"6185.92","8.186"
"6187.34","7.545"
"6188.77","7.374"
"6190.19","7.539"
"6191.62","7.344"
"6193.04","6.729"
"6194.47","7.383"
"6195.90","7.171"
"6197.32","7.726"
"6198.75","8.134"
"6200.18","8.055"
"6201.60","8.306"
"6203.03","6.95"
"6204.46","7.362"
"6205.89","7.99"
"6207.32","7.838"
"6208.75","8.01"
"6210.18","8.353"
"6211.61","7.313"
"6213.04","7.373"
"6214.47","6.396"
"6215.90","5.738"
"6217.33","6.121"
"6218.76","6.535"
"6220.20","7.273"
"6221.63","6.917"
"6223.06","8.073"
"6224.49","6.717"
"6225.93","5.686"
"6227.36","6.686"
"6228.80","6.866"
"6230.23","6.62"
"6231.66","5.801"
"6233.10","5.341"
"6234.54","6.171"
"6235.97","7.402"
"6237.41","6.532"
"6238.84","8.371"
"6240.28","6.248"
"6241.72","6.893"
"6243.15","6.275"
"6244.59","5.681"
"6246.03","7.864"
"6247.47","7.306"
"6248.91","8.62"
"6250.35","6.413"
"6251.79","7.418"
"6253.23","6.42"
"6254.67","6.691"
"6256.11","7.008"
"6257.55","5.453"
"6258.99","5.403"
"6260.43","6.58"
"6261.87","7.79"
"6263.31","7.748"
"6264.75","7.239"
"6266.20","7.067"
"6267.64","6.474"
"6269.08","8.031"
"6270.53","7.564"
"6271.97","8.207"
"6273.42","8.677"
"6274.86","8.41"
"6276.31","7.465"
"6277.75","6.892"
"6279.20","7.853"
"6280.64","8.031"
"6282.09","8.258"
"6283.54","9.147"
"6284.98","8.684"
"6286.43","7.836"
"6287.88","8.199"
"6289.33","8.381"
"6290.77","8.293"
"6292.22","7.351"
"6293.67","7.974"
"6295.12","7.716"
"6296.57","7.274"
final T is 0.21 mag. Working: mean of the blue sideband 9.15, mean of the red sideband 6.77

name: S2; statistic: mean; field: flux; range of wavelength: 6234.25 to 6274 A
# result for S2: 7.06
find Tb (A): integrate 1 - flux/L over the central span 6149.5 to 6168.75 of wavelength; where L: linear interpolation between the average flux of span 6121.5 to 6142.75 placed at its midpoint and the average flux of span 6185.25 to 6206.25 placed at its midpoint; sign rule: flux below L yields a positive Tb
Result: 1.9 A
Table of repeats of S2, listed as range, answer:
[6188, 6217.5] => 7.41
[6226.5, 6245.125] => 6.53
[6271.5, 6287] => 8.13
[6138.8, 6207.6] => 7.85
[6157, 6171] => 6.73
